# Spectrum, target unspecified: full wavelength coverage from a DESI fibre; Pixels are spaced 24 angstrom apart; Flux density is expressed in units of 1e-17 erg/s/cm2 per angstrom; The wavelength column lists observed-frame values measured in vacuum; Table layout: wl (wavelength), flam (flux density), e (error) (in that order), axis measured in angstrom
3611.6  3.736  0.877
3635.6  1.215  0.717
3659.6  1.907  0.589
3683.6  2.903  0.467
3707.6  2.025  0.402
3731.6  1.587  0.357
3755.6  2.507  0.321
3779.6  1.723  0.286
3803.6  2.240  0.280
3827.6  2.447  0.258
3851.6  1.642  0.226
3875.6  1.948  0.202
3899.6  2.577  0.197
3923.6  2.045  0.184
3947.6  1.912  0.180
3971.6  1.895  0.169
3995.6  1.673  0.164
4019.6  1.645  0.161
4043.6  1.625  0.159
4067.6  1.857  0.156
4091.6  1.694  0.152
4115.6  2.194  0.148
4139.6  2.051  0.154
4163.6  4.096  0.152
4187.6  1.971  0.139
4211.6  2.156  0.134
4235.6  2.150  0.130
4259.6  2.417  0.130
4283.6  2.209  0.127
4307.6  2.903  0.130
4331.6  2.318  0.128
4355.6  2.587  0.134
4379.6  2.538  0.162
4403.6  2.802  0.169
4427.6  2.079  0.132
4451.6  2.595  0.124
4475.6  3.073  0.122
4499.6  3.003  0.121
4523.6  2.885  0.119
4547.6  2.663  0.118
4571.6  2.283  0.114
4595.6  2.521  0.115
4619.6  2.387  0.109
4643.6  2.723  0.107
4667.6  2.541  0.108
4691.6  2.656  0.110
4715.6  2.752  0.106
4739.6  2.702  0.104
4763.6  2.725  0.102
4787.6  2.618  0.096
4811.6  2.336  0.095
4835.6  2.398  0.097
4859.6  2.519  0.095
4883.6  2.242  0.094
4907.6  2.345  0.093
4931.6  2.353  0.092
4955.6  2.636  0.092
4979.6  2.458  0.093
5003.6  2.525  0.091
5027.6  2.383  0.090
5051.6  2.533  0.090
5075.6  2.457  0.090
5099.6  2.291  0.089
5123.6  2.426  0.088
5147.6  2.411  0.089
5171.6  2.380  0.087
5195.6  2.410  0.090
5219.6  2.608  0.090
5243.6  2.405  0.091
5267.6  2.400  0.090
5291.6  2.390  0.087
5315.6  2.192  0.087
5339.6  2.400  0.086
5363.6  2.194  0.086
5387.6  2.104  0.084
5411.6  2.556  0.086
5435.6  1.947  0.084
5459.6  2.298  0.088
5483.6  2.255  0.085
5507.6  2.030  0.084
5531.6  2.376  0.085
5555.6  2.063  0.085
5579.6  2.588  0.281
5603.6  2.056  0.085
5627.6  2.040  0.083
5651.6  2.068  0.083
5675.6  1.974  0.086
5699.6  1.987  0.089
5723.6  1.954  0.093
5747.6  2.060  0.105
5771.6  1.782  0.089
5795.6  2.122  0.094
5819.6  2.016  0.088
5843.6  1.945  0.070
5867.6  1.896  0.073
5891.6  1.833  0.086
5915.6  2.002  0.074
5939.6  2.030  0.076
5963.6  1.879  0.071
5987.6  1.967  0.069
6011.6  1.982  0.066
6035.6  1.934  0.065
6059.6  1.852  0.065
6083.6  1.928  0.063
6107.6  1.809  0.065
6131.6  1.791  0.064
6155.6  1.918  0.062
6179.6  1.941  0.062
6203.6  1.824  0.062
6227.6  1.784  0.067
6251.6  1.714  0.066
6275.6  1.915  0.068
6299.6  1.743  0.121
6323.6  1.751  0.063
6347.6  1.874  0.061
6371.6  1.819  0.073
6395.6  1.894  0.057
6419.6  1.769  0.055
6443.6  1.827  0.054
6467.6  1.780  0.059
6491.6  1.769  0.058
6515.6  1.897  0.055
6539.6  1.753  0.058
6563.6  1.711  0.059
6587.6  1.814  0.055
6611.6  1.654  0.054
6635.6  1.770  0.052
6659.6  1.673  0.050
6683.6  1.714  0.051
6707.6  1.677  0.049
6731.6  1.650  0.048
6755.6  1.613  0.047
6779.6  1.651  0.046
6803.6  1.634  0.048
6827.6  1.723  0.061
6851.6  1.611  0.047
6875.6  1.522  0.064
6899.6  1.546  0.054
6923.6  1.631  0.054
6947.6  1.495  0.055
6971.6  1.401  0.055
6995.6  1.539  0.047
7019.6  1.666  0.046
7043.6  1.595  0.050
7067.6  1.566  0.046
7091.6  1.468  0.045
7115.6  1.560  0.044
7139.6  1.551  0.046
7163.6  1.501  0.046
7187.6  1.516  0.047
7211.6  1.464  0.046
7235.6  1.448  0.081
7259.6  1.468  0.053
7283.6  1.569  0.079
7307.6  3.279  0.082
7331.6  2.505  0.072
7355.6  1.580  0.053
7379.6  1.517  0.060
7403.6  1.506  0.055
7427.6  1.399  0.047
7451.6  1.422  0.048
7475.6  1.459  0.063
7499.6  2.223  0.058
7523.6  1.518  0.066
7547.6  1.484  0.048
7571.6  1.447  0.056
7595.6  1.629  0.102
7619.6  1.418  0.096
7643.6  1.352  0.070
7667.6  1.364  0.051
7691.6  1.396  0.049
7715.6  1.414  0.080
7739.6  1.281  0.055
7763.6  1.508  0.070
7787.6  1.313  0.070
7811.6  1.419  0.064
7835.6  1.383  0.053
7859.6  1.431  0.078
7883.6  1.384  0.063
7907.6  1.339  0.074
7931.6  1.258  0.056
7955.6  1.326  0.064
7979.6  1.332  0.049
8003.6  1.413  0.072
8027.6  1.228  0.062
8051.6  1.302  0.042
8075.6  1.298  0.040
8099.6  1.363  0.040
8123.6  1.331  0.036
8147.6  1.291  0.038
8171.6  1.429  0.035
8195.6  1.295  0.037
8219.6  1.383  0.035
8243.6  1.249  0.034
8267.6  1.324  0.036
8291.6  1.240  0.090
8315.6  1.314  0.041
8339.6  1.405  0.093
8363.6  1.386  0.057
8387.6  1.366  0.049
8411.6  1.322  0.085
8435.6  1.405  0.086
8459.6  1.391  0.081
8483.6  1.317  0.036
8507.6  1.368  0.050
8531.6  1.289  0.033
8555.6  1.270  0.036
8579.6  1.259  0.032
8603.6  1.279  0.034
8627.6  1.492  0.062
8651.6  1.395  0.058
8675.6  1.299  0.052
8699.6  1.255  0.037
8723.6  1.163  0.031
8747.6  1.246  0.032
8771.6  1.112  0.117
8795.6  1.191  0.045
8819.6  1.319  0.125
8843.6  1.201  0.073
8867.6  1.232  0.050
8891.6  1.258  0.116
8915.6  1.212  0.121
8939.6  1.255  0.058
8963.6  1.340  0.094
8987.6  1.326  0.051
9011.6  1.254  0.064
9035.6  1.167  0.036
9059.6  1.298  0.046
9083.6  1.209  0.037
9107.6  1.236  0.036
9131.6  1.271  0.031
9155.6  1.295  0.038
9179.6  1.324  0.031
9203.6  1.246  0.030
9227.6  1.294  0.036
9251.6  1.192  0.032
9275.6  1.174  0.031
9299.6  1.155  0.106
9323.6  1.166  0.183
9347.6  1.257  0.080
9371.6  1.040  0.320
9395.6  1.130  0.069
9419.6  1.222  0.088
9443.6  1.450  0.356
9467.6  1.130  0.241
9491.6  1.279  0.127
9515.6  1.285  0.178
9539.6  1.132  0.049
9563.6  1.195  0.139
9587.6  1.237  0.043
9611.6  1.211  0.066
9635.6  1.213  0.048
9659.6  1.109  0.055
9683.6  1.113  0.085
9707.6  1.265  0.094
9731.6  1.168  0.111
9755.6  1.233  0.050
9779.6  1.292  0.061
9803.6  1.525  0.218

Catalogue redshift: 0.115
